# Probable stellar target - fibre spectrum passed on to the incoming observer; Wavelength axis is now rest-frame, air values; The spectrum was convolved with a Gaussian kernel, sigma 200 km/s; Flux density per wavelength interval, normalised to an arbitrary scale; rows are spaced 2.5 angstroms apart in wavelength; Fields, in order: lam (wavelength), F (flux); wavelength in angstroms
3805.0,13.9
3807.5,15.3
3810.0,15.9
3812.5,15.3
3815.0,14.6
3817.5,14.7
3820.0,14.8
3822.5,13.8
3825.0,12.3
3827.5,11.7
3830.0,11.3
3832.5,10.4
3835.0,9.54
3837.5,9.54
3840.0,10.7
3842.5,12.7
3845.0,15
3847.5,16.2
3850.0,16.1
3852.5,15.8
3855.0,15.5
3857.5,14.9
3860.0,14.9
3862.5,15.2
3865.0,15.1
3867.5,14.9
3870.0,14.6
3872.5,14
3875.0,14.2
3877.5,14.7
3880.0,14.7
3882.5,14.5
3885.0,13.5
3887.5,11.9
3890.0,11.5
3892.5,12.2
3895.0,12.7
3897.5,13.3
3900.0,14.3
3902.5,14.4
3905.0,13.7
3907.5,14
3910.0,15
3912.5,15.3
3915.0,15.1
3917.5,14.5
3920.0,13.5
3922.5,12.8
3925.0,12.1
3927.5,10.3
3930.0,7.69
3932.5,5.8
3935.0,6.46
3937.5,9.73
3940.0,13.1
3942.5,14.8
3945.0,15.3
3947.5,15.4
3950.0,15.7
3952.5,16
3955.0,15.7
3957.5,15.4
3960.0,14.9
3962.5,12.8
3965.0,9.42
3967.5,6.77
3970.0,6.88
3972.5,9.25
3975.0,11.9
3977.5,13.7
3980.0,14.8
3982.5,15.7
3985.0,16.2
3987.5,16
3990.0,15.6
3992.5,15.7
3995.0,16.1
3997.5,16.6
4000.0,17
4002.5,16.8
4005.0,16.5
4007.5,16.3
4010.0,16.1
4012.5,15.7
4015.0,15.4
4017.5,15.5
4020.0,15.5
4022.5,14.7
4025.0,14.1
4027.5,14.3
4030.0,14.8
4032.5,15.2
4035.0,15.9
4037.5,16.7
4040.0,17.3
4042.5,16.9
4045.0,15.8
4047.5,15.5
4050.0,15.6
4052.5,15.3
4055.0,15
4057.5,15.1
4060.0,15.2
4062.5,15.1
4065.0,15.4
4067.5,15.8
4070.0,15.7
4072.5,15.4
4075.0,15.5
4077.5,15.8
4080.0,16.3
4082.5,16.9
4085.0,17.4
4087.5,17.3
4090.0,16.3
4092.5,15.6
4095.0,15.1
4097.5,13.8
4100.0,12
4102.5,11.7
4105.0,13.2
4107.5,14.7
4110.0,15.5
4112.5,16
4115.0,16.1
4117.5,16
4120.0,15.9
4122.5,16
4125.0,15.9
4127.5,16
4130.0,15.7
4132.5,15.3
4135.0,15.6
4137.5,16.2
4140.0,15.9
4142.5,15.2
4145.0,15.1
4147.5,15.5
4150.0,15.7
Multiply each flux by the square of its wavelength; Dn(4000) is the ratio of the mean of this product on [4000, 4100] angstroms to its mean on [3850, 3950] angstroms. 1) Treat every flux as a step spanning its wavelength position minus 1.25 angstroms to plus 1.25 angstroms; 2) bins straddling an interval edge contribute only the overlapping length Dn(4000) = 1.26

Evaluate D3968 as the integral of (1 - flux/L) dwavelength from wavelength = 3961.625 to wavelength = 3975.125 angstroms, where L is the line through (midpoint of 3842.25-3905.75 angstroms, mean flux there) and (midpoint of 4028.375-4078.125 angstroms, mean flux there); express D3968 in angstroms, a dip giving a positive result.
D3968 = 5.2 angstroms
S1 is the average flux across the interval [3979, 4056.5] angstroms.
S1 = 15.8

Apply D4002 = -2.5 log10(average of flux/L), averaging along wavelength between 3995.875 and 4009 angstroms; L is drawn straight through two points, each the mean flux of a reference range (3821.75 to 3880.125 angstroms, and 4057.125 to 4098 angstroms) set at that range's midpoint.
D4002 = -0.11 mag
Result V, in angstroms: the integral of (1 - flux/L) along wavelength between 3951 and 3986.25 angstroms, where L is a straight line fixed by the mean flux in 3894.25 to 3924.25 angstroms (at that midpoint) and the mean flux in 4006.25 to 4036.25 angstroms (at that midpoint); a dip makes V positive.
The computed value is 4.5 angstroms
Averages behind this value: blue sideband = 14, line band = 12.8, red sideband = 15.3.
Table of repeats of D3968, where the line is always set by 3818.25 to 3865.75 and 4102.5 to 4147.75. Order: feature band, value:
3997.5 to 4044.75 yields -3.64 angstroms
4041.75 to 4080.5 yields -1.47 angstroms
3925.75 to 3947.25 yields 5.25 angstroms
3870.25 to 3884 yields -0.73 angstroms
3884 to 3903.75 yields 1.20 angstroms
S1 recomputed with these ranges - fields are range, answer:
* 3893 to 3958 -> 13.1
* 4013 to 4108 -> 15.3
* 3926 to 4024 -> 13.7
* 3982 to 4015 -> 16.2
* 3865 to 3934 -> 13.2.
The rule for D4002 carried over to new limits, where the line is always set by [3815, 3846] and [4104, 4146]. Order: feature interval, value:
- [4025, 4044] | -0.086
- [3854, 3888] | -0.143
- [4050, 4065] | -0.028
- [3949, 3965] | -0.073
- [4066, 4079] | -0.047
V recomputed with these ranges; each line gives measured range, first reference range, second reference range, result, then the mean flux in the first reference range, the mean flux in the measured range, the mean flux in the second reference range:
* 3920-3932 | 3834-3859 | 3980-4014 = 3.4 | 13.7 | 10.7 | 16.1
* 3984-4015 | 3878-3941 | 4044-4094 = -3.9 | 12.5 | 16.2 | 15.8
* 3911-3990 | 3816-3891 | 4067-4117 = 8.8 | 13.6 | 12.7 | 15.3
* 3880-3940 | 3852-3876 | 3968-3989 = 7.1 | 14.9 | 12.4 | 12.9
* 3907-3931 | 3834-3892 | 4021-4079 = 2.2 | 13.9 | 13.1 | 15.5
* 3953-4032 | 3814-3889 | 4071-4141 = 1.5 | 13.7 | 14.4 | 15.5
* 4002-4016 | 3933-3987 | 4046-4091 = -1.9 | 12.8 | 16.1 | 15.8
